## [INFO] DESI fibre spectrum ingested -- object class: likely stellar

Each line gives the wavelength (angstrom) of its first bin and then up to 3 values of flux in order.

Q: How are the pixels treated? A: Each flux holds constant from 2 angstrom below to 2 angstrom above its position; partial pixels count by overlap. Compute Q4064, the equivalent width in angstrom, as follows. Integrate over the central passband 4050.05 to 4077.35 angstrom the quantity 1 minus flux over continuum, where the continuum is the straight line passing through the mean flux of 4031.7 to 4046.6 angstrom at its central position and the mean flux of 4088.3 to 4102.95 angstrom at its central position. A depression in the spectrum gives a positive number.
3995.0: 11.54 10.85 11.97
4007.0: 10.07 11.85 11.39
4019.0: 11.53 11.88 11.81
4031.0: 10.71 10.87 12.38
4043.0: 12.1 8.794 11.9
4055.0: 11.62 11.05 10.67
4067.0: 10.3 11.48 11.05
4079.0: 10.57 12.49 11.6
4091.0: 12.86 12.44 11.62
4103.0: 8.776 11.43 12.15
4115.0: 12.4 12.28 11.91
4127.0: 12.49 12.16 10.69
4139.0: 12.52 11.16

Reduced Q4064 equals 1.0 angstrom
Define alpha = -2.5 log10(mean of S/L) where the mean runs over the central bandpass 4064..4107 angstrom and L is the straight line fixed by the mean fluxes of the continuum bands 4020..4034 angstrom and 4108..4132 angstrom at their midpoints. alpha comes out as 0.06 mag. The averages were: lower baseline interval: 11.4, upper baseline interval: 12.2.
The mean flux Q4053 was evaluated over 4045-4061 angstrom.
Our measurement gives 10.8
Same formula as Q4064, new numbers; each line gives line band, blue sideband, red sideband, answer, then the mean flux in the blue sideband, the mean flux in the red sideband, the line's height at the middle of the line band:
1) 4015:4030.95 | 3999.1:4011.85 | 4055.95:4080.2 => -0.67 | 11.2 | 10.9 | 11.1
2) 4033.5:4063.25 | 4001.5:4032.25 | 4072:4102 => 0.85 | 11.4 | 11.7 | 11.5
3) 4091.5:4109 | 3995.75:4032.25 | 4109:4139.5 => 1.00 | 11.4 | 12.1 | 11.9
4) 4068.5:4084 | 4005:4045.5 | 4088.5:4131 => 0.52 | 11.4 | 11.8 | 11.7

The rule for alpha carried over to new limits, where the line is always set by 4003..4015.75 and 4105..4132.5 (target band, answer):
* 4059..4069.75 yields 0.10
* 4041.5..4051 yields 0.08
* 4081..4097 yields -0.04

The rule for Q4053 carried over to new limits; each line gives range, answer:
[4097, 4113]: 11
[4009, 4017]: 11.6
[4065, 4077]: 10.9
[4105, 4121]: 12.1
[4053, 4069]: 10.9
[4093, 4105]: 10.9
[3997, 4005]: 11.4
